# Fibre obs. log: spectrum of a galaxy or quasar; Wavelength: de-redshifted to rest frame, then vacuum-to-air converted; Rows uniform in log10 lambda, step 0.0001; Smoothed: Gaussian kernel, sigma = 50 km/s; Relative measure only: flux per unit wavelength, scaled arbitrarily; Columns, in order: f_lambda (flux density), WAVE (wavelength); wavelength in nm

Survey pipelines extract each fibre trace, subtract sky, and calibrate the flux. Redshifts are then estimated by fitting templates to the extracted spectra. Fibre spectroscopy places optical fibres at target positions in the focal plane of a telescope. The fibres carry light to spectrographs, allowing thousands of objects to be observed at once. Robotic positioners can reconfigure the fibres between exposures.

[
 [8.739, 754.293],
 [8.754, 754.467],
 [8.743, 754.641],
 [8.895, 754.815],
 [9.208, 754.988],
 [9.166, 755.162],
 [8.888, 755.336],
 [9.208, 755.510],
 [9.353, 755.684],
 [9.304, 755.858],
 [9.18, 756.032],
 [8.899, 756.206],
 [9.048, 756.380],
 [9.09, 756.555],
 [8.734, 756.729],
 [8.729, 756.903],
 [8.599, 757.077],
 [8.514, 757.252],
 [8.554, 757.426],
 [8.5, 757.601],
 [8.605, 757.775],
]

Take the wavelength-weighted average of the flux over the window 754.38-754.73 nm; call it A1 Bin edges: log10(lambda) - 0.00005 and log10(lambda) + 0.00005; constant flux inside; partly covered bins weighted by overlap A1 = 8.73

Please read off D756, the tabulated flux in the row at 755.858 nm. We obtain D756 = 9.304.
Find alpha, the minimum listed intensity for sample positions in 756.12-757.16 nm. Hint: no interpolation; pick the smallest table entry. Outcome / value 8.599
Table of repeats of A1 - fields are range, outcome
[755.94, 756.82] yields 8.99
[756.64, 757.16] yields 8.7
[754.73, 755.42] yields 9.05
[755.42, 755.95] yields 9.29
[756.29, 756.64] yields 9.05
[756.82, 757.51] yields 8.6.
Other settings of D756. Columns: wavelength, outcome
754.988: 9.208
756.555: 9.09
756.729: 8.734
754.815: 8.895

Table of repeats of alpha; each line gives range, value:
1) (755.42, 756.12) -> 9.18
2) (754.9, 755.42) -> 8.888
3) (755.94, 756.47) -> 8.899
